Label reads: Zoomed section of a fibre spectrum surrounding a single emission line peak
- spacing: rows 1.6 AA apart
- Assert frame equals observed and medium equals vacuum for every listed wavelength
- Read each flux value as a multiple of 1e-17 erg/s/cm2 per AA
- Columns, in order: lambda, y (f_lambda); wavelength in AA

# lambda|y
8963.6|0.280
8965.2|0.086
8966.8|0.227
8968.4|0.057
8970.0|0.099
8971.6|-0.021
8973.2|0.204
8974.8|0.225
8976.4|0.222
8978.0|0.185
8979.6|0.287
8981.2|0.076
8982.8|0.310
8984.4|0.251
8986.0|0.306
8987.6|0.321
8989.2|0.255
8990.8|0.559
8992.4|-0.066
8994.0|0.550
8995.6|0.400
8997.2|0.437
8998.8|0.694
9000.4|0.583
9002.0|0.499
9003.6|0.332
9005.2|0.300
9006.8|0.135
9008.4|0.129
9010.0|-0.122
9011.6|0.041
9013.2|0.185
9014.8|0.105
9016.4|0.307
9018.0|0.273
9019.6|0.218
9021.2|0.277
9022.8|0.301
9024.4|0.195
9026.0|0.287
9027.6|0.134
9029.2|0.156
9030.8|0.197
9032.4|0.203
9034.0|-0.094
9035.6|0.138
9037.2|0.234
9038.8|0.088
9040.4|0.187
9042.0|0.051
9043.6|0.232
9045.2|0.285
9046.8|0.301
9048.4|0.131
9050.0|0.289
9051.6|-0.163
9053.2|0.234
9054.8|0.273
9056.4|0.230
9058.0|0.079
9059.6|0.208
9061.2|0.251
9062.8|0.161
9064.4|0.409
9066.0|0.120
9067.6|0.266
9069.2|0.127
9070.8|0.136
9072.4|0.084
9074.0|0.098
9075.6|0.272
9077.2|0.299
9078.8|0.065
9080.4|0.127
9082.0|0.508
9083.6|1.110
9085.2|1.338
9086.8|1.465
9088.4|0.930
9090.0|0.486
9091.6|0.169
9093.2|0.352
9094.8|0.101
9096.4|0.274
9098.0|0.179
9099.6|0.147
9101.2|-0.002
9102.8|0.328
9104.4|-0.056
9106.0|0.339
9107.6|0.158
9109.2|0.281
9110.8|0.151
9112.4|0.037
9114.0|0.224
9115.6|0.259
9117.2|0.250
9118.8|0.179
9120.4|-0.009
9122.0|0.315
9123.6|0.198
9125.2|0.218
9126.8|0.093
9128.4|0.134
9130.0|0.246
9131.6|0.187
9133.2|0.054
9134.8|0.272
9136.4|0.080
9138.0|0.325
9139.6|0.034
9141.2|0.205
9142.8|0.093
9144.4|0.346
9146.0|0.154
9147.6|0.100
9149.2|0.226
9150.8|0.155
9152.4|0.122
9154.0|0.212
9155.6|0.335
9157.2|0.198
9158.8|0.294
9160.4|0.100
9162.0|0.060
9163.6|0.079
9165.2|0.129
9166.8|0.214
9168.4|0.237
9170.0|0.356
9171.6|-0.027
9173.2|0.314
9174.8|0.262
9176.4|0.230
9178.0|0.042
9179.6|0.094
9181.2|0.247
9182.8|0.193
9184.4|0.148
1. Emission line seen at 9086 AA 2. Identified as [O III] 5007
